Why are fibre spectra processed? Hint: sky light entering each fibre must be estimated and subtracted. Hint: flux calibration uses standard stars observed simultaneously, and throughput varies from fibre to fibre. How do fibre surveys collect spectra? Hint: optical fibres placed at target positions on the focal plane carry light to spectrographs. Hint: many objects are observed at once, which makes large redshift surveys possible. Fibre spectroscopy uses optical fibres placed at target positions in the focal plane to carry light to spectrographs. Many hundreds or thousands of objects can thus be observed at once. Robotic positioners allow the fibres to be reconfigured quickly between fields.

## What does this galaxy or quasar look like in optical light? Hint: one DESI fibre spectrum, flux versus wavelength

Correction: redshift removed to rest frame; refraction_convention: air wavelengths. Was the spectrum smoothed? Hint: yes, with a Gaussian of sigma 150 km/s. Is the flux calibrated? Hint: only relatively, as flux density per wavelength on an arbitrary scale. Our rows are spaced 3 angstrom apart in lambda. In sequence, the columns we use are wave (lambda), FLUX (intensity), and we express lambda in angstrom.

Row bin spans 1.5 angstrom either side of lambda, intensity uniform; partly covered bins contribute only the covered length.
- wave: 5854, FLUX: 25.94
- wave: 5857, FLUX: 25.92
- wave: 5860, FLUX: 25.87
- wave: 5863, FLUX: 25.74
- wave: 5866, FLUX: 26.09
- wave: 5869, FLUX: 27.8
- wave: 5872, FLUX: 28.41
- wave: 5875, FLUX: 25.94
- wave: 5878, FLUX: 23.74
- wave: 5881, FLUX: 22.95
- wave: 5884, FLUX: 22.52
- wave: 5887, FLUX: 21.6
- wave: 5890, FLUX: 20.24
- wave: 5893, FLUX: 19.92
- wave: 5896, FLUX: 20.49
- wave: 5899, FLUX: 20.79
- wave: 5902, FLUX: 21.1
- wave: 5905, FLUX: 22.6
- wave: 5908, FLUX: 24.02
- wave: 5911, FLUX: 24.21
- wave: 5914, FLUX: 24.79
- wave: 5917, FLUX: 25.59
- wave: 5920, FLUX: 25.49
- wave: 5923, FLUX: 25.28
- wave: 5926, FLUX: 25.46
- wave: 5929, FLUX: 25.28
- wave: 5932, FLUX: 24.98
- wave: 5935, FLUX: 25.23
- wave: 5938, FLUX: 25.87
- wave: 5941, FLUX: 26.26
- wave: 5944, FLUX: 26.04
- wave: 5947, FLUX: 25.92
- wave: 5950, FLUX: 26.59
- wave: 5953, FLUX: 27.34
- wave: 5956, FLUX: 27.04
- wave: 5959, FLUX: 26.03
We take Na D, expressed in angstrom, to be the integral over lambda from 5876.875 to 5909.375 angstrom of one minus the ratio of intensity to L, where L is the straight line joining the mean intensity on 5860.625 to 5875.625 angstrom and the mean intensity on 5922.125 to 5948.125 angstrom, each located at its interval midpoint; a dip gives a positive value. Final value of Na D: 5.6 angstrom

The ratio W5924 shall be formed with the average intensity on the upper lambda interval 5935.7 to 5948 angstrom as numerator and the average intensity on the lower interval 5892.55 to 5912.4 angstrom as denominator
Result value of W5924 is 1.18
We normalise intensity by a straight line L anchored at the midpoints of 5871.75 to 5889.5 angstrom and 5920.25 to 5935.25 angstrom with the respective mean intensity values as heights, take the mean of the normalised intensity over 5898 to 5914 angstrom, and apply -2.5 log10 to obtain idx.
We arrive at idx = 0.08 mag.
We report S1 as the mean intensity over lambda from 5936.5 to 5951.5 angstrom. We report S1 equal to 26.1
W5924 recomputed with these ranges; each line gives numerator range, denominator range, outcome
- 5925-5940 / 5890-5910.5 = 1.18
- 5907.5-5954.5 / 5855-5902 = 1.07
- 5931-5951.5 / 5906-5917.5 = 1.06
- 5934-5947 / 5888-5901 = 1.27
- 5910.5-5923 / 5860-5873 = 0.94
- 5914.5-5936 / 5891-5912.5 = 1.16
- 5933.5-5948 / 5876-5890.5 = 1.15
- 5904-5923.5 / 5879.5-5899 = 1.16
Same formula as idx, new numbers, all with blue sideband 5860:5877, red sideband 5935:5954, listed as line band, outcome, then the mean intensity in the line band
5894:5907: 0.24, 21.3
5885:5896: 0.27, 20.7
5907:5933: 0.06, 25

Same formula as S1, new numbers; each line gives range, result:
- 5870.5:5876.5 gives 27.2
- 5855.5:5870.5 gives 26.3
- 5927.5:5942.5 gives 25.5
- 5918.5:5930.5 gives 25.4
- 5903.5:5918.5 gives 24.2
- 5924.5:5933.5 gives 25.2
